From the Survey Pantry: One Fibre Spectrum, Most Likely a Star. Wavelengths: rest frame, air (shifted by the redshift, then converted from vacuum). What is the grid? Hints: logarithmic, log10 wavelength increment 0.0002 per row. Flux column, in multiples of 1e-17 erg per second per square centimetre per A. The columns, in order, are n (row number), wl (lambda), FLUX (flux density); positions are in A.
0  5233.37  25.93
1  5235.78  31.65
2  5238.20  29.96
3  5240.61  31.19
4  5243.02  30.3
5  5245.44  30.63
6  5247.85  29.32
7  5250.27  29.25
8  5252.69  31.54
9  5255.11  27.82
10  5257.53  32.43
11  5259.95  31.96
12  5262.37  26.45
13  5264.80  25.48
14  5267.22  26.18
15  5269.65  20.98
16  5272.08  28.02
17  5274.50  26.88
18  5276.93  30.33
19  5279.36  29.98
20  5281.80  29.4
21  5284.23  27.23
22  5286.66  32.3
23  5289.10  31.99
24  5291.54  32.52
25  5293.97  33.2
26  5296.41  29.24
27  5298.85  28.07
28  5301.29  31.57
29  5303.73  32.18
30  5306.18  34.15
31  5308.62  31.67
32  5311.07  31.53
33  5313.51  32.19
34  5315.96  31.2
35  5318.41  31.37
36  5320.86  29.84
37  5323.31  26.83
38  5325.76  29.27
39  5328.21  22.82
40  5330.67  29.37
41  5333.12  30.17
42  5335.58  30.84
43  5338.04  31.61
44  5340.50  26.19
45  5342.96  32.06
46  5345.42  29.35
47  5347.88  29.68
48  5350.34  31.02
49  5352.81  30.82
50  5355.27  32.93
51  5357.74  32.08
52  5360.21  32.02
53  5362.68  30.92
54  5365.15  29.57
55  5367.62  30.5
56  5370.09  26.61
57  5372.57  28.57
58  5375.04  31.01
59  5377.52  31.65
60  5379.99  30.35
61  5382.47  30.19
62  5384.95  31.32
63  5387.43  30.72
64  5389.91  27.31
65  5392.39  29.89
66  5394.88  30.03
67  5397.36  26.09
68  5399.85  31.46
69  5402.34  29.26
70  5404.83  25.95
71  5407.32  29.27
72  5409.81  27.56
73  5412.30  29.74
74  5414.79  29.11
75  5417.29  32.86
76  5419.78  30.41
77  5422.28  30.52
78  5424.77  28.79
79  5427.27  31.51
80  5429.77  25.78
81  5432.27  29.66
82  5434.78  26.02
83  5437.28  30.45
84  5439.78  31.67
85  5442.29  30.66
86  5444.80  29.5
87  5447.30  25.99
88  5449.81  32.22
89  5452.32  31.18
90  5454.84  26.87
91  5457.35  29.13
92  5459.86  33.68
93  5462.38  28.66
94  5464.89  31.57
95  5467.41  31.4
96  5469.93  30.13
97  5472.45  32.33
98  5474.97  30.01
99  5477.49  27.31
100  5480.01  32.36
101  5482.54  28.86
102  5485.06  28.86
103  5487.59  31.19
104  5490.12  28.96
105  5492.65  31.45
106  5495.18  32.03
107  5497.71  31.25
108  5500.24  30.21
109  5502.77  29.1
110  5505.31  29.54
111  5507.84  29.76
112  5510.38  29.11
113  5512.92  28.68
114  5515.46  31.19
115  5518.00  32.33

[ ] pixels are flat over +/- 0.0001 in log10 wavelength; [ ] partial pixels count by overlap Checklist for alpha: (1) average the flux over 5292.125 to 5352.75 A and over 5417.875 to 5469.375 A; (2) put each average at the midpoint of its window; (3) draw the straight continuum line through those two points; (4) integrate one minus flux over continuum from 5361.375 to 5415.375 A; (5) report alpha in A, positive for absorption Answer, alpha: 1.1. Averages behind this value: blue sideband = 30.3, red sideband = 29.8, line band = 29.4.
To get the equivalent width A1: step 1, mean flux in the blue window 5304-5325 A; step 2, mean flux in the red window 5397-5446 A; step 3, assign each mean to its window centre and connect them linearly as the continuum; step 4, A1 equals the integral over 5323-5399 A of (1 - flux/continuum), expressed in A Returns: 1.4 A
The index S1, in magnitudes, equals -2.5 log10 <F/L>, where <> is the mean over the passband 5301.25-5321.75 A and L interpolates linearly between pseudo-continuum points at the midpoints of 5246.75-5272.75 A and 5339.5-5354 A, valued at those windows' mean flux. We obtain -0.09 mag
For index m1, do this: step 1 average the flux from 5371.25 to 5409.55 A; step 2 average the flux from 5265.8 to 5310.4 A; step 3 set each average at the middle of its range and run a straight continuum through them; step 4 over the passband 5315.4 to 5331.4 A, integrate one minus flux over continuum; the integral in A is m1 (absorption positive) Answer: 0.6 A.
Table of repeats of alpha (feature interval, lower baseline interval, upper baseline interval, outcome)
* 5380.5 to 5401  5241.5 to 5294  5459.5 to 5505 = 0.2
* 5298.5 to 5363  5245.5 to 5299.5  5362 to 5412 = -2.6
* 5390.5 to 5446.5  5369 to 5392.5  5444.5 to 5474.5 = 1.3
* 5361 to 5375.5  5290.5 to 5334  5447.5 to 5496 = 0.4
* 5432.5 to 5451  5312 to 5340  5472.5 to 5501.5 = 0.4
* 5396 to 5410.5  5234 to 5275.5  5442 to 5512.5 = 0.7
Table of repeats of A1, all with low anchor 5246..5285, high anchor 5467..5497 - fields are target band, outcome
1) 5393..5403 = 0.12 A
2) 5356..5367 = -0.72 A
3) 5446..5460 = 0.27 A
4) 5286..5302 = -1.44 A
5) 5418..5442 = 0.29 A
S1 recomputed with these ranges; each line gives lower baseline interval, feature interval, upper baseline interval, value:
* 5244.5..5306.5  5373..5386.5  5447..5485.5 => -0.032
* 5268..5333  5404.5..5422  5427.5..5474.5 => 0.012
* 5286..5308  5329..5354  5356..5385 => 0.033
